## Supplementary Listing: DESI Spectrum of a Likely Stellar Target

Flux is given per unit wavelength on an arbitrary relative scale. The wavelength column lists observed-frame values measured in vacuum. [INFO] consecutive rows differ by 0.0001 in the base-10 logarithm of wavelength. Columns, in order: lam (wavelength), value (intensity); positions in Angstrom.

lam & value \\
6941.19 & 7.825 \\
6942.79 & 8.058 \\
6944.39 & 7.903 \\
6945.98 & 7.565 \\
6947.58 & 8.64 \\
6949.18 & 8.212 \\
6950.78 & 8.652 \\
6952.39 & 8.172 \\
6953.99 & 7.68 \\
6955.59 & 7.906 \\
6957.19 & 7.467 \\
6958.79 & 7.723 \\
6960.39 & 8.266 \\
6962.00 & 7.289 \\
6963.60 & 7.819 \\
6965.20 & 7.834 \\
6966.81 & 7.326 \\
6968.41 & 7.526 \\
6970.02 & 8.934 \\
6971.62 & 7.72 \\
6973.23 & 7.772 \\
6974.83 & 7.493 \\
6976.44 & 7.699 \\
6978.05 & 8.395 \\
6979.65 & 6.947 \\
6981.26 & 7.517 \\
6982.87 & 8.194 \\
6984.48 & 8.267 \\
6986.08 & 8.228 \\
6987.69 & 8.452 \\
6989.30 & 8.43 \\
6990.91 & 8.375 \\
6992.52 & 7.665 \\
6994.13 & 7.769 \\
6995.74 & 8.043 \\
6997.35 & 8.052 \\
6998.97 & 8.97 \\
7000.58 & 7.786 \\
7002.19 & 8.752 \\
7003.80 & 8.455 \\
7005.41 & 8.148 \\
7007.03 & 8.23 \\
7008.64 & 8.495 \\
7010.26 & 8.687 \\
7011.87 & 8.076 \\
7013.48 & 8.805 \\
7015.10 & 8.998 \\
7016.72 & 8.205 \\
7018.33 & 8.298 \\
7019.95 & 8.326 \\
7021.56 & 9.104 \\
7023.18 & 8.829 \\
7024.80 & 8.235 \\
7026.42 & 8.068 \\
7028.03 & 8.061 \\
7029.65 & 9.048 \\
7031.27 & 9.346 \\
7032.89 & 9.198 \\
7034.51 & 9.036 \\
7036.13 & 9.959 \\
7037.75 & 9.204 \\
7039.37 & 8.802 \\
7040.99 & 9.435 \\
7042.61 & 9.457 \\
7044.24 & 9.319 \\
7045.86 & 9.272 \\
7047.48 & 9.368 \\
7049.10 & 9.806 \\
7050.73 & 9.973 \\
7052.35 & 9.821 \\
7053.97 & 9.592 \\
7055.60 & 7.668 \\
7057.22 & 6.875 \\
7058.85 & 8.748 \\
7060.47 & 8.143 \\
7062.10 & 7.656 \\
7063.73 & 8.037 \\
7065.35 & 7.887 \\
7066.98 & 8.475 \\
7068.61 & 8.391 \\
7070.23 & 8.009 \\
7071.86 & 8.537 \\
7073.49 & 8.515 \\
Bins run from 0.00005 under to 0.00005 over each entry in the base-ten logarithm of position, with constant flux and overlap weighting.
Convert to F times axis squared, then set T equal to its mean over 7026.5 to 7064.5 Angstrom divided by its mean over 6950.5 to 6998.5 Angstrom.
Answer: 1.15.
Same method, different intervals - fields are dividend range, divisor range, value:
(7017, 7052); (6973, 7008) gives 1.13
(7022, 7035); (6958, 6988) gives 1.13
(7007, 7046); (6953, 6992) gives 1.14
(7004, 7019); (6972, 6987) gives 1.09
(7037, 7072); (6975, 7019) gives 1.08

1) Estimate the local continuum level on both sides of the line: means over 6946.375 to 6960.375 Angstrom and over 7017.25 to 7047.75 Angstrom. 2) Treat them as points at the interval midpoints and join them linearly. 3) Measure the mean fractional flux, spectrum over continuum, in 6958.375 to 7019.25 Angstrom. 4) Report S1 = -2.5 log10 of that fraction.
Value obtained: 0.047 mag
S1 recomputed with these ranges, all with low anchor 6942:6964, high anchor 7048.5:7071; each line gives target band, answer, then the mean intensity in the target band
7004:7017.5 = -0.03 mag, 8.45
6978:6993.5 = 0.01 mag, 8.03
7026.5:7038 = -0.09 mag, 9.05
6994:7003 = -0.01 mag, 8.26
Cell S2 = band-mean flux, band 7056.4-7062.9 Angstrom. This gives 7.86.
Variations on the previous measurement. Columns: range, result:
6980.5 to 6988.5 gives 8.14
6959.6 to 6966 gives 7.8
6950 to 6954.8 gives 8.15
